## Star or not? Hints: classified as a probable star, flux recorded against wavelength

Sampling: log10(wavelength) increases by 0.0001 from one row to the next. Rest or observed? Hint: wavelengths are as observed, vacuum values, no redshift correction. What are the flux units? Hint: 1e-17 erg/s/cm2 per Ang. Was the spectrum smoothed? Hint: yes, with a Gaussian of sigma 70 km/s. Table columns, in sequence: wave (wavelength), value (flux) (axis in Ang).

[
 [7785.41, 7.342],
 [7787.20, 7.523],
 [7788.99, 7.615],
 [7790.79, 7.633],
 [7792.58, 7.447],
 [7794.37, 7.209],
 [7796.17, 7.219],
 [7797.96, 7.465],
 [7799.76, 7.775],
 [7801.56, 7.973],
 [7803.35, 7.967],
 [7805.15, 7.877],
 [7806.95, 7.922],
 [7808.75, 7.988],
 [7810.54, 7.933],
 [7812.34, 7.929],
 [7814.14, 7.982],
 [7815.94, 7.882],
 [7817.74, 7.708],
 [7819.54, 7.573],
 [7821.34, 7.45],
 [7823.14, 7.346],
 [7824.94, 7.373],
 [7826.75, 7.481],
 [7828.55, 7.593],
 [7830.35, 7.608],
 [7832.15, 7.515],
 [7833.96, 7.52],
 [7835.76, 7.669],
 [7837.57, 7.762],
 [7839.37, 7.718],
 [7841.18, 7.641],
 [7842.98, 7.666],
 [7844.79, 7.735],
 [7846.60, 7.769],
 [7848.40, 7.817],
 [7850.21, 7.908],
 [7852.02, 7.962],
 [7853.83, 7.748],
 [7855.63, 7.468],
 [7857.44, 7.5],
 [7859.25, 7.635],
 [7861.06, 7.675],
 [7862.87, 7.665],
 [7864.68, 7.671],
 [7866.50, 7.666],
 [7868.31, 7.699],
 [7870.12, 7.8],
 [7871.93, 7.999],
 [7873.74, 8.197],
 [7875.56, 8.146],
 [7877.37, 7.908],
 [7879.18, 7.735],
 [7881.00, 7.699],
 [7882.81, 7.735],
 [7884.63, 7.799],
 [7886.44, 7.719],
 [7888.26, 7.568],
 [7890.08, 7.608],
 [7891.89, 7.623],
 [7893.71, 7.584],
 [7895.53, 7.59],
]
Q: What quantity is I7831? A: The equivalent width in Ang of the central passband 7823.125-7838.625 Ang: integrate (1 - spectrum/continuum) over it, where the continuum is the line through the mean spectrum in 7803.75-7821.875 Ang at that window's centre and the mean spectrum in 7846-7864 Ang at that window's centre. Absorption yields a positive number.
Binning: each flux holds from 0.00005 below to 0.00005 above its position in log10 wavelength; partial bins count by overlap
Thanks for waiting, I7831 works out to 0.46 Ang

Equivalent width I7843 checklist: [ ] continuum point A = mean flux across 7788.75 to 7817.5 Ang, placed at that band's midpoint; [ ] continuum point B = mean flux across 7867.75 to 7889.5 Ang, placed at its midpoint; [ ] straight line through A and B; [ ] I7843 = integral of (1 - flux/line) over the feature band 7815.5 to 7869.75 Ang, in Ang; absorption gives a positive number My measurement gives 0.99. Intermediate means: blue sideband 7.74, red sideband 7.83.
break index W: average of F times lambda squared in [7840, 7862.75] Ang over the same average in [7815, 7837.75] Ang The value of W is 1.0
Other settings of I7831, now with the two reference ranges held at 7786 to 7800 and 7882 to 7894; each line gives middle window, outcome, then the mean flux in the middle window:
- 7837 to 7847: -0.2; 7.71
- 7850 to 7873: -0.3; 7.72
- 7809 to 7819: -0.5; 7.89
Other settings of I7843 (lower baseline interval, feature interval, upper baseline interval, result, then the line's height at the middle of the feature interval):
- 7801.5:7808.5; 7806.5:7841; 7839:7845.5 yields 0.58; 7.81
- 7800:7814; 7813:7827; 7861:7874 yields 0.52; 7.9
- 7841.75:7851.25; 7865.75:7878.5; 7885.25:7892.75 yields -0.37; 7.7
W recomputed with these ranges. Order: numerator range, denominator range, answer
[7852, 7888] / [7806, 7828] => 1.02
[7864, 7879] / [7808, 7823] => 1.03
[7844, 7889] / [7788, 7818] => 1.02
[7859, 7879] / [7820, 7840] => 1.05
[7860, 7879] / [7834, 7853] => 1.02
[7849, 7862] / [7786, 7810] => 1.02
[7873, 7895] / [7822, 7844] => 1.04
